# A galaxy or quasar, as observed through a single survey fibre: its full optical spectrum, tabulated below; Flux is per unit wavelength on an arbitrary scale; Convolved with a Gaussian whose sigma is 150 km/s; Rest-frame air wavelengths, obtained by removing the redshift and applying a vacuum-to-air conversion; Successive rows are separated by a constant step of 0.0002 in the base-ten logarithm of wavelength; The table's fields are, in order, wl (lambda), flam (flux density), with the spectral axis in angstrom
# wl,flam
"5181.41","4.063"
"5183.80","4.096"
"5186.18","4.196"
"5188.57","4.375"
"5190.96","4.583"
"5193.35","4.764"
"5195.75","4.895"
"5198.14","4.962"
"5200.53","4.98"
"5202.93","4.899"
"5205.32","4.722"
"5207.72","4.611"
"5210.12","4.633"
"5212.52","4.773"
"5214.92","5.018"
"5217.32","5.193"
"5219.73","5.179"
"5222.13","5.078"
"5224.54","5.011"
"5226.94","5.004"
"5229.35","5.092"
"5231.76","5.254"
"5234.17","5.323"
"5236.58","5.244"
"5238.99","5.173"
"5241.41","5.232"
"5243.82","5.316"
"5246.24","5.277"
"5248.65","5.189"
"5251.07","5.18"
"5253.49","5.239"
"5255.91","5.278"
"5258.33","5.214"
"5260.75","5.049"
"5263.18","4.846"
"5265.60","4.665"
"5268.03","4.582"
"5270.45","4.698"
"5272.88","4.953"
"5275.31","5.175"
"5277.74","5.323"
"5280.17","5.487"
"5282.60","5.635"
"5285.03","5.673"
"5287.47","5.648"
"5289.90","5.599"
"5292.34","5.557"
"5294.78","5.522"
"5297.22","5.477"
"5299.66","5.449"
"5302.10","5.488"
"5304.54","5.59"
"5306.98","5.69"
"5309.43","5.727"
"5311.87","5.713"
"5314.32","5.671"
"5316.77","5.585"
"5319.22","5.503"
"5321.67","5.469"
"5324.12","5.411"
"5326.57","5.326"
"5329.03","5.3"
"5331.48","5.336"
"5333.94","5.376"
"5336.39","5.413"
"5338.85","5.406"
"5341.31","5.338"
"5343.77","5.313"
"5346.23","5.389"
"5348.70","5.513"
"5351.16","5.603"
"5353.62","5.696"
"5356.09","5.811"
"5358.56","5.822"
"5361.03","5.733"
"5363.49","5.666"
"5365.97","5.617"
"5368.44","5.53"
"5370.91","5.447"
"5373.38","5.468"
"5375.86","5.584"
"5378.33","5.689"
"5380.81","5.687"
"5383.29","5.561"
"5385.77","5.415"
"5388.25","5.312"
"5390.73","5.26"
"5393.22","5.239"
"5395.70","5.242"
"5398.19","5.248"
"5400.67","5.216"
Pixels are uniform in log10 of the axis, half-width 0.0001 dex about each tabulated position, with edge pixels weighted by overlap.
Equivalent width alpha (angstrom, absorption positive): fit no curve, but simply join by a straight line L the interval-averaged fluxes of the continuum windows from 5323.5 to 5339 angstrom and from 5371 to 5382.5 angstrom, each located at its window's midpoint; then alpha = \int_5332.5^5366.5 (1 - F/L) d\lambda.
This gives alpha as -0.58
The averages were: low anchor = 5.36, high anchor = 5.59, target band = 5.55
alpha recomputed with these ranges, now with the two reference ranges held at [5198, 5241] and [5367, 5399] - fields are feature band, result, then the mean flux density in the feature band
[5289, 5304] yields -0.9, 5.52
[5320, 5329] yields -0.2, 5.39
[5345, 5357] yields -0.5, 5.6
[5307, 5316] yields -0.8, 5.69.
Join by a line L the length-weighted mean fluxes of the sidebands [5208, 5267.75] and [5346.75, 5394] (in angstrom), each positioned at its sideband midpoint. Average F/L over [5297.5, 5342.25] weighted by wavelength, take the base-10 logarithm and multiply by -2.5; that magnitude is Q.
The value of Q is -0.022 mag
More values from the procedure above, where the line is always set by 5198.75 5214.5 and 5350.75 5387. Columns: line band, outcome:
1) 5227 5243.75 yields -0.06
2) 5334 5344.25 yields 0.02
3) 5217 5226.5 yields -0.05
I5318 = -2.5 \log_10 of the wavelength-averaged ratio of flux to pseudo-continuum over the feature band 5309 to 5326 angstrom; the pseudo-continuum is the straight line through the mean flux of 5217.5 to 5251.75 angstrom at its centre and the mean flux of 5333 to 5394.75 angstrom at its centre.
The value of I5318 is -0.03 mag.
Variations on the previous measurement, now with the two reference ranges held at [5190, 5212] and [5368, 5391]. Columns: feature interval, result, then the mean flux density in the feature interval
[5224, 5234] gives -0.048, 5.12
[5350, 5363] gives -0.062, 5.73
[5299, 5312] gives -0.081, 5.61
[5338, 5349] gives -0.004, 5.38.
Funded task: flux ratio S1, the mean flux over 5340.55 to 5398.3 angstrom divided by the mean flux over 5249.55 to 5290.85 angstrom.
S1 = 1.1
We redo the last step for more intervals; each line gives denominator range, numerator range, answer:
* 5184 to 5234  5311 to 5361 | 1.13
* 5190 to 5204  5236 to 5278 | 1.05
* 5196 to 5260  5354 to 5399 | 1.09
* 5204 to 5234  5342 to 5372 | 1.12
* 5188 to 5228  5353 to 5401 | 1.13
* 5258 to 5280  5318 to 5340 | 1.09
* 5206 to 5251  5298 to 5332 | 1.09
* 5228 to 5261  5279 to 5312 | 1.07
